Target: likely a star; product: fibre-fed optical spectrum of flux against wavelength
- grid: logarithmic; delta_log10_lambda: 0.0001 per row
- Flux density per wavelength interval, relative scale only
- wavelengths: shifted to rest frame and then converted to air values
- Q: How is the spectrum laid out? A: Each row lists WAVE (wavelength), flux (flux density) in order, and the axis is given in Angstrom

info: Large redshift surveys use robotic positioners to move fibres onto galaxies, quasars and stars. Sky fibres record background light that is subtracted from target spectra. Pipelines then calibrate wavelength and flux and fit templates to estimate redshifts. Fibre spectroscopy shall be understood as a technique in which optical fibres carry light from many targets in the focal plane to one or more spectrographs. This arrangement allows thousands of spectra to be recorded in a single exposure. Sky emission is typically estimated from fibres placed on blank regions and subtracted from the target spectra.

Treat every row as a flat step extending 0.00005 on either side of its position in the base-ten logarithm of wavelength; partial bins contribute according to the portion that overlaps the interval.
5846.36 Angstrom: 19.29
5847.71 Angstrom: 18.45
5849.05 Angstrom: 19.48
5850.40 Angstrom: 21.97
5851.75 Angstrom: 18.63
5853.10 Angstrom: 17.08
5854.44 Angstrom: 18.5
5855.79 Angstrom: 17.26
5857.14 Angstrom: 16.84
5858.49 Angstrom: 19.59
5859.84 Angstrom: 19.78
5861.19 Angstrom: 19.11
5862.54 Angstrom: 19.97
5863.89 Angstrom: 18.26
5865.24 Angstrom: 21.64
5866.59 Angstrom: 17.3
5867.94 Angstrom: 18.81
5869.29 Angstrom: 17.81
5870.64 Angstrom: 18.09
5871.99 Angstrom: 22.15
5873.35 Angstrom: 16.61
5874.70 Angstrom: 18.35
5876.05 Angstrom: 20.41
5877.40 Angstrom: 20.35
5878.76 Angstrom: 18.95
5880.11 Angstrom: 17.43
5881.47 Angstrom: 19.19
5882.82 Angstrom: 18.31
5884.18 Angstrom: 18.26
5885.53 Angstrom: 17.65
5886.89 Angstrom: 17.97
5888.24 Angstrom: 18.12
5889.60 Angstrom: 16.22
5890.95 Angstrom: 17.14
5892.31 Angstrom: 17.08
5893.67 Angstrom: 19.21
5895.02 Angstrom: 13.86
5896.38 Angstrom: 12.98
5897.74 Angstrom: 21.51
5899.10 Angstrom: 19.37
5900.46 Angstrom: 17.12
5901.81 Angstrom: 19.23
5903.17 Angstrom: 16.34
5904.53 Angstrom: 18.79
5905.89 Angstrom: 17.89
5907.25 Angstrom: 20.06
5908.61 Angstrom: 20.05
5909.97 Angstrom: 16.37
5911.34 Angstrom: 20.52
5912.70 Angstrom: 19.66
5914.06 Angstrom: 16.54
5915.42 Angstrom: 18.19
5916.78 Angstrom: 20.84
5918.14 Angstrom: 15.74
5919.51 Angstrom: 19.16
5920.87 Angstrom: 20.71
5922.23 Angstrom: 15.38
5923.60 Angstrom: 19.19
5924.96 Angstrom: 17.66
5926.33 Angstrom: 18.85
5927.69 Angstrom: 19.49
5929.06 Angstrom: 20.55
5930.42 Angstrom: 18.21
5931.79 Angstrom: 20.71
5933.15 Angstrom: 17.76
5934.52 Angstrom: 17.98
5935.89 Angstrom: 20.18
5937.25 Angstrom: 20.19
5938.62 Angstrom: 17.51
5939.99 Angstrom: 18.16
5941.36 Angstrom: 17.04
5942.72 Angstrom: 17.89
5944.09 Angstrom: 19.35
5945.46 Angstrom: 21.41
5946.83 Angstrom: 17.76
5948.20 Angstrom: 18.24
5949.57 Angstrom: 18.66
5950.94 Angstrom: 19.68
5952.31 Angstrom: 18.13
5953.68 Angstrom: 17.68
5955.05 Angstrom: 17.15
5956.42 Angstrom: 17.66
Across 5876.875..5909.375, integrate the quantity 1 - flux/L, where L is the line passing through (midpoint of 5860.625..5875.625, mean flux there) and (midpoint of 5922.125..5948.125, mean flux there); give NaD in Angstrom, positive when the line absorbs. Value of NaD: 1.5 Angstrom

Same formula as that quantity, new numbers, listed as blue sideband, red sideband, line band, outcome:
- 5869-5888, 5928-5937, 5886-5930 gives 1.9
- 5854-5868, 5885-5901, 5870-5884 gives -0.7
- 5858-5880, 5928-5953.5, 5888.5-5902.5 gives 1.2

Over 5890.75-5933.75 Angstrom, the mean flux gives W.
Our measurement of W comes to 18.3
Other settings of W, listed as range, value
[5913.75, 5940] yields 18.7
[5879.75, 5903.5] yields 17.6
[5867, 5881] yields 18.9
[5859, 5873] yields 19.2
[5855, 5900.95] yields 18.3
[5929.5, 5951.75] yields 18.8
